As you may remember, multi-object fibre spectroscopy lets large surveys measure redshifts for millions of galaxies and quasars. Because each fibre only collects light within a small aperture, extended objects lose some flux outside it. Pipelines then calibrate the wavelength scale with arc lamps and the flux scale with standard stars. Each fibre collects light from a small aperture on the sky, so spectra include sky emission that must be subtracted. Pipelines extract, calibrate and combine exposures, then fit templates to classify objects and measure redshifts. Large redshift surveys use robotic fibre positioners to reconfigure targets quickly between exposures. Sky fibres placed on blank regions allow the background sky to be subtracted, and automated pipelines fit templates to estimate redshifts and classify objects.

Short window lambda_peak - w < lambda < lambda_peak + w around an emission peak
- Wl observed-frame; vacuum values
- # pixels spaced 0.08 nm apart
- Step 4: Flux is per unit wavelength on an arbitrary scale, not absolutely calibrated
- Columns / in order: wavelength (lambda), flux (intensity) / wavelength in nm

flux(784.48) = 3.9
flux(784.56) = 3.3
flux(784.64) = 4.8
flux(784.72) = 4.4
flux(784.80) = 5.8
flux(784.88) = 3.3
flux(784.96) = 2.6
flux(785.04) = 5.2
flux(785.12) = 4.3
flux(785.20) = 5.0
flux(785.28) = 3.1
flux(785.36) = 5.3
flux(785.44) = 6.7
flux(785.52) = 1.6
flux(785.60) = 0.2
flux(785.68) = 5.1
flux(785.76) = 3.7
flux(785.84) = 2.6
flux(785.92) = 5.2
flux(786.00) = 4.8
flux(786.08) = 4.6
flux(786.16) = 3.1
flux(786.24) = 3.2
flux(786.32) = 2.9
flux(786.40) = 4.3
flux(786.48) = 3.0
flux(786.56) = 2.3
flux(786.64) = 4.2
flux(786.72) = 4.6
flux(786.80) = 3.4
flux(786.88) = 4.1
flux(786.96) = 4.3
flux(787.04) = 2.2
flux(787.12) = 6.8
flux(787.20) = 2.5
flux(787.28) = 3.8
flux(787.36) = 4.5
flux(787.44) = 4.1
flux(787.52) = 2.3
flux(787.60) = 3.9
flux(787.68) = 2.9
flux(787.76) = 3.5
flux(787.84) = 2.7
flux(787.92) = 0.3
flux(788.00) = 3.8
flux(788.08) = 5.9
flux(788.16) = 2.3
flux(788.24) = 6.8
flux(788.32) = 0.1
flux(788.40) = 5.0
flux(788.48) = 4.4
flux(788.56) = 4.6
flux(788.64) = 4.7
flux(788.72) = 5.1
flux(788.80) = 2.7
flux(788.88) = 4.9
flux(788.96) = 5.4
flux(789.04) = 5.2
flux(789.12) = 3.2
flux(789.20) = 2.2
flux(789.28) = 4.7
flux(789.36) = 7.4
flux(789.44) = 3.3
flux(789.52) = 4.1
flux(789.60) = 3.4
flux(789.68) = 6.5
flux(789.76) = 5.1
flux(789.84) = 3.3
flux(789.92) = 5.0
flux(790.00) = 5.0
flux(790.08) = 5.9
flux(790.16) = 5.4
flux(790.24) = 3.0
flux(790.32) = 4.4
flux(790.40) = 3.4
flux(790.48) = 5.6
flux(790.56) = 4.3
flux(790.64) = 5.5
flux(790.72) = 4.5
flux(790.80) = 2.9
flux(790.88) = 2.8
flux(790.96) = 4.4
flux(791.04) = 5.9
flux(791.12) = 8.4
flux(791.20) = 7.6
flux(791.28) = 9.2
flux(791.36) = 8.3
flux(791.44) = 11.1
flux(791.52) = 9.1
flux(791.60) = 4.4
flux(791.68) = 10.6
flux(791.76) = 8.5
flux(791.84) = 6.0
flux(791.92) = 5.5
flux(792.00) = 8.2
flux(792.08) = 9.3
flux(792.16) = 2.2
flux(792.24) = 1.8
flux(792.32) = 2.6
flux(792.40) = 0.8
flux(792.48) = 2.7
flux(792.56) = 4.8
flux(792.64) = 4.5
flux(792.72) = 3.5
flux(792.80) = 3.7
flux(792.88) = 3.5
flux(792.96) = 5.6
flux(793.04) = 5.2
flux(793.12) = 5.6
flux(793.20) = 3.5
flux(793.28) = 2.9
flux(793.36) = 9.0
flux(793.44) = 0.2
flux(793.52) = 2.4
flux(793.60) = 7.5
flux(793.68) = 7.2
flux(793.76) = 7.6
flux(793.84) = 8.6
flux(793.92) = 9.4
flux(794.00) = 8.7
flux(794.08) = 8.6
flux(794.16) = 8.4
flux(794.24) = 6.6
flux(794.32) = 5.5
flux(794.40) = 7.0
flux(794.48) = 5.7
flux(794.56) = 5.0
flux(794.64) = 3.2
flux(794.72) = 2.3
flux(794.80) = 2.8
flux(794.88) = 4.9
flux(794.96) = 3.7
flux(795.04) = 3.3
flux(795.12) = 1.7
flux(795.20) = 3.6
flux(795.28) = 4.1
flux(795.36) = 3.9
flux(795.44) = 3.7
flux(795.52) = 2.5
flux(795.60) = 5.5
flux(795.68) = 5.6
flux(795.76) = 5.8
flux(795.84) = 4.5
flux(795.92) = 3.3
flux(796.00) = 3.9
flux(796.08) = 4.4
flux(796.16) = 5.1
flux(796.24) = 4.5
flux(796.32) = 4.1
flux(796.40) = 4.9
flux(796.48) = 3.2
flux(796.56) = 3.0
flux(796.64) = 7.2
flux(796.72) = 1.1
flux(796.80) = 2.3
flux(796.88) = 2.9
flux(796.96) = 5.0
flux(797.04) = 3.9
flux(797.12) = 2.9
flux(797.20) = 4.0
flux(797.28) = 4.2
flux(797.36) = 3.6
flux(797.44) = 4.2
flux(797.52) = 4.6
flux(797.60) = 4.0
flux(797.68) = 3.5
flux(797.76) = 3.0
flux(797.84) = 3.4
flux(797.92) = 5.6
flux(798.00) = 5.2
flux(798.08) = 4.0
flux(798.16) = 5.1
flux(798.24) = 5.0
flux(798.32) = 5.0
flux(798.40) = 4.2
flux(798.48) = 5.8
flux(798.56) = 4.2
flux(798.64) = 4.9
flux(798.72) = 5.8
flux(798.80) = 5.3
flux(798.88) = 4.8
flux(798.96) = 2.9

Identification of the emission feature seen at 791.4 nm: H-alpha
